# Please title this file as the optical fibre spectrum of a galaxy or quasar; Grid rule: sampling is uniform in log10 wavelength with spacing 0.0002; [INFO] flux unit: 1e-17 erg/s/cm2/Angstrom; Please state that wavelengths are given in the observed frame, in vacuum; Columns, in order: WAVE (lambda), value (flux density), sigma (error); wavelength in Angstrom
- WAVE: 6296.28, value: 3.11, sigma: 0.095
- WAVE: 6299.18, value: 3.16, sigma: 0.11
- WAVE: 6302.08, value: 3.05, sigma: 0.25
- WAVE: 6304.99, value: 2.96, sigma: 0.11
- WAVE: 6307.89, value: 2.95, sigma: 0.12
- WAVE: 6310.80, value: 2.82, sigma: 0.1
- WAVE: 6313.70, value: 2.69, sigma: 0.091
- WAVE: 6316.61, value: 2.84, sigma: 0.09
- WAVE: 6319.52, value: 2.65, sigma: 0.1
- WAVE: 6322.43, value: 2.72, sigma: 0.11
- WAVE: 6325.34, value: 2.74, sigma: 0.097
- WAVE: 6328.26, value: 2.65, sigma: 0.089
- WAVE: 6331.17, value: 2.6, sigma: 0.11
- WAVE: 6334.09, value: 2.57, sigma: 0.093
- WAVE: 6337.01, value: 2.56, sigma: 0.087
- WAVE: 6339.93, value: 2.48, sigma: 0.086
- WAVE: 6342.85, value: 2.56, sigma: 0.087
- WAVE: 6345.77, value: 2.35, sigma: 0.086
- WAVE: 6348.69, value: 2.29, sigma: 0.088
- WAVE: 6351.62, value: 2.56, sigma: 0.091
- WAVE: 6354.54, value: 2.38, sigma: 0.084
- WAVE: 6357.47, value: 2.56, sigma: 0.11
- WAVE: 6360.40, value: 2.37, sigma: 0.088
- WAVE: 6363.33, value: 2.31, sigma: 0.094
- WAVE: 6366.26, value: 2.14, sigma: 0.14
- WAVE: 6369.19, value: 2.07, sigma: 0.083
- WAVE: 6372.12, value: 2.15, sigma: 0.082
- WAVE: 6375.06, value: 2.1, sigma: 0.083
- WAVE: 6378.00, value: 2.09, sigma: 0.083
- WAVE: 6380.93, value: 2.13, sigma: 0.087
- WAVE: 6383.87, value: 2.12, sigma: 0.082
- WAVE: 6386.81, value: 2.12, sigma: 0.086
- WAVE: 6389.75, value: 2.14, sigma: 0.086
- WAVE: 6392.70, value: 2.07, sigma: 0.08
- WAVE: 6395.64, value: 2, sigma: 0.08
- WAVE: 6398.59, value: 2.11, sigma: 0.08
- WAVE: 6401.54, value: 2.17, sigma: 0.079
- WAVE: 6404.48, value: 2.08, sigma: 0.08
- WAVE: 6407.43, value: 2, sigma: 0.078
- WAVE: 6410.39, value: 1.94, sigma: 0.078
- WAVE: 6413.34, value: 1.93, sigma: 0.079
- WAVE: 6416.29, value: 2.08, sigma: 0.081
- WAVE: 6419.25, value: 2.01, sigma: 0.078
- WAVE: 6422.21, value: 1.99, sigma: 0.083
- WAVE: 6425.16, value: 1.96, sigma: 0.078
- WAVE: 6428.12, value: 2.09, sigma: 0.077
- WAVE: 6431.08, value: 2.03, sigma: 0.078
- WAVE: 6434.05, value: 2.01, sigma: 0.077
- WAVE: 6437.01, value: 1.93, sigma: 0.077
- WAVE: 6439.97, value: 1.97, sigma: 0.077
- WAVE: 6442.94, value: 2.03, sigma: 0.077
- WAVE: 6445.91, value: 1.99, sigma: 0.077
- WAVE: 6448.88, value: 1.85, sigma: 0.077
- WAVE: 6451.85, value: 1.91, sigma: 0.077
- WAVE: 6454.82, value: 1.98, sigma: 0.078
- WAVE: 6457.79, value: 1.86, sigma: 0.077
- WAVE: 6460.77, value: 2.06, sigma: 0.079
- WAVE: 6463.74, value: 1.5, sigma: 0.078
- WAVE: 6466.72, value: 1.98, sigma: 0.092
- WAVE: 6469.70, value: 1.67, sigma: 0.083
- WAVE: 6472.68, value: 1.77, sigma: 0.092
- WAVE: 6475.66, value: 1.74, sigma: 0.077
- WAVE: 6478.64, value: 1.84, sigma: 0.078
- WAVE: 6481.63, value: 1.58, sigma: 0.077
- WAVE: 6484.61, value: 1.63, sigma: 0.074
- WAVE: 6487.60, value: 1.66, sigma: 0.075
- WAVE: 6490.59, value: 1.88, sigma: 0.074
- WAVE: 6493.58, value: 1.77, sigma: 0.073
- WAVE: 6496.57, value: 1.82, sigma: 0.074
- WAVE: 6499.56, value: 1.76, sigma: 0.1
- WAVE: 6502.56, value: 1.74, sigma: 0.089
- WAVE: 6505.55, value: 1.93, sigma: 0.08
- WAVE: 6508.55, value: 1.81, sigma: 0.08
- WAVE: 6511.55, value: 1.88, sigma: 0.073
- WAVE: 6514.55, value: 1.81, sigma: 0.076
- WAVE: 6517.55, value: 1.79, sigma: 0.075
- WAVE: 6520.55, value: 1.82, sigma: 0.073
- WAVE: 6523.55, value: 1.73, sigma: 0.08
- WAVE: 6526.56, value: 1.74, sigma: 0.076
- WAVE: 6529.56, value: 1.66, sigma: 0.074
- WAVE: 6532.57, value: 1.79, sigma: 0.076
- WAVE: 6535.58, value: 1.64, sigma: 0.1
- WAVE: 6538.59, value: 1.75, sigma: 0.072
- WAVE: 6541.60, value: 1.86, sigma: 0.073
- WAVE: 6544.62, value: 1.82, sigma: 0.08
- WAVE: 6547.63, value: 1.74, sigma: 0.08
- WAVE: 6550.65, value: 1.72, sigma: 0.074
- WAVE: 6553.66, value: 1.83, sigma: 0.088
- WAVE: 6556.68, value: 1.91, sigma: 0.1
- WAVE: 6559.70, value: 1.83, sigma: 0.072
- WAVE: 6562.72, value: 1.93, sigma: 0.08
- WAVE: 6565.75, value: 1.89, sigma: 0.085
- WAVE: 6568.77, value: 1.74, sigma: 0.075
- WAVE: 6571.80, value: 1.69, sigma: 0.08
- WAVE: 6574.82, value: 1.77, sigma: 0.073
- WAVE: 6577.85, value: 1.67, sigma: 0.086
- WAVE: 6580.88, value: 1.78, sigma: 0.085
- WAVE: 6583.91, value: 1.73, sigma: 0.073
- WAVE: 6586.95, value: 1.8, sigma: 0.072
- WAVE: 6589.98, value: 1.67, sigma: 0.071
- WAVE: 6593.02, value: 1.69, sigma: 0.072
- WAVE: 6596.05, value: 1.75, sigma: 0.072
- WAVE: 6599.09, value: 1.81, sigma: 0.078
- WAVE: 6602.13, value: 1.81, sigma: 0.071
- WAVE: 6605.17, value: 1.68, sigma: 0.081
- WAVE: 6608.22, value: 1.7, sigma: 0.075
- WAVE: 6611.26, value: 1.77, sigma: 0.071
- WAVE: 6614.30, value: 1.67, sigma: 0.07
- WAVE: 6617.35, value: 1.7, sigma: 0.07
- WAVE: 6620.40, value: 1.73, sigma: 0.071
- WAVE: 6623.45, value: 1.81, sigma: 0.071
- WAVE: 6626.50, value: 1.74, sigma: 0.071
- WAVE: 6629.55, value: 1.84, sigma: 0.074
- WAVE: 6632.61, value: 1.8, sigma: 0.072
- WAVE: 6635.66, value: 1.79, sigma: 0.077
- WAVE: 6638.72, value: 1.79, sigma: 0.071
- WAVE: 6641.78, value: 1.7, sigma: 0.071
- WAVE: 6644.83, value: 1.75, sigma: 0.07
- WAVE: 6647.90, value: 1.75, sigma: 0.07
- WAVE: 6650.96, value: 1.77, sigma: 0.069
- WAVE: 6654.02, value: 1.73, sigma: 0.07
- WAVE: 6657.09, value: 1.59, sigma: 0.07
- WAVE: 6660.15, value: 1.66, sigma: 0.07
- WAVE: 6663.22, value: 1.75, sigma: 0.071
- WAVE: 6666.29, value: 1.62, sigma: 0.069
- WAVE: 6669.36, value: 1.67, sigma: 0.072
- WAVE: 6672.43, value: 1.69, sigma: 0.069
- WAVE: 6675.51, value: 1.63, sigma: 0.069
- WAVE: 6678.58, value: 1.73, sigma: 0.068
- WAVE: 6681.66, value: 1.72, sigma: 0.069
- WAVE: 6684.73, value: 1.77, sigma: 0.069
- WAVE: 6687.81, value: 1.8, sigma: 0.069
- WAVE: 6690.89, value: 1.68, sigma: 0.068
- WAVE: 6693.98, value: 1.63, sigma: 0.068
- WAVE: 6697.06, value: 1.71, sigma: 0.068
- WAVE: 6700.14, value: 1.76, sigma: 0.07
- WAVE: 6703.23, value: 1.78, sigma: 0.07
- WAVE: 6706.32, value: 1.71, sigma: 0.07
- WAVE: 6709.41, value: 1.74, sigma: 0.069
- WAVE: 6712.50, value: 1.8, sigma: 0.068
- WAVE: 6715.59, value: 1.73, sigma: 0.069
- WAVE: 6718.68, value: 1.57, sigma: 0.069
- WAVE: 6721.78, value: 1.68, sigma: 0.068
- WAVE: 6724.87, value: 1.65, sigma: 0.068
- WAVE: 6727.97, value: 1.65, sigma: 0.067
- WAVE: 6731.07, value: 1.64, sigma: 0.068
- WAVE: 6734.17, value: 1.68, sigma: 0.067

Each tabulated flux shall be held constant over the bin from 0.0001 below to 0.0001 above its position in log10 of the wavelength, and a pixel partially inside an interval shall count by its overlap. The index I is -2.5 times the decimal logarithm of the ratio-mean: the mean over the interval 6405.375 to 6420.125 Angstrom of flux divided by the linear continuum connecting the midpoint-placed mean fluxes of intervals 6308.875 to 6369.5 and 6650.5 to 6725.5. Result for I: 0.18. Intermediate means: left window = 2.53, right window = 1.7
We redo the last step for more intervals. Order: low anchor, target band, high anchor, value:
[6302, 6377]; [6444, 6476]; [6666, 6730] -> 0.21 mag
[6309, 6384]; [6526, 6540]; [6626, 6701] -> 0.18 mag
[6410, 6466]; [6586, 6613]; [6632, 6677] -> 0.02 mag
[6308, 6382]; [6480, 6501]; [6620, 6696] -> 0.22 mag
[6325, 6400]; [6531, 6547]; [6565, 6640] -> 0.08 mag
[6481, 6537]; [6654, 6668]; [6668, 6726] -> 0.04 mag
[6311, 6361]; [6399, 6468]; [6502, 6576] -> 0.12 mag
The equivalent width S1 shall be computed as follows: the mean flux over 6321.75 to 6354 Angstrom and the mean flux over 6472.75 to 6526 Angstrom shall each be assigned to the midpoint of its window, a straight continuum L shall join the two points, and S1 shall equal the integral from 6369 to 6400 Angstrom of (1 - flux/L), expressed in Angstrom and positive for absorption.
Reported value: 2.9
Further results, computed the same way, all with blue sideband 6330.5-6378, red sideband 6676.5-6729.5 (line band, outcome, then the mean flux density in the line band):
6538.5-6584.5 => 4.3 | 1.79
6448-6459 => 1.4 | 1.9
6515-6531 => 2.3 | 1.75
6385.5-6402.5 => 1.4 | 2.1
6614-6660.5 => 2.3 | 1.74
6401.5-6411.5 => 1.0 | 2.03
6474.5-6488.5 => 2.9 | 1.69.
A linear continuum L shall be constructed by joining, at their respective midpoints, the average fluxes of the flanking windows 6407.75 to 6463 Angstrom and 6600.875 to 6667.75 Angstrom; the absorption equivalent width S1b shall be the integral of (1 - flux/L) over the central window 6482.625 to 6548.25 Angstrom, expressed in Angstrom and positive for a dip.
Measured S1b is 3.6 Angstrom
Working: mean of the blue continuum 1.97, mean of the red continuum 1.73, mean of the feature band 1.77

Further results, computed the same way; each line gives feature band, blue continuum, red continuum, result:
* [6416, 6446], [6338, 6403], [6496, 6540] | 0.7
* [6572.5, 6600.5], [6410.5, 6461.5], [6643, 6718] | 1.2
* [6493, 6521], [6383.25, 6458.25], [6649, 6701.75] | 1.4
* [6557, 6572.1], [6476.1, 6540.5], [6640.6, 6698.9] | -0.8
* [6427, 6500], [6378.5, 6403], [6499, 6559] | 3.3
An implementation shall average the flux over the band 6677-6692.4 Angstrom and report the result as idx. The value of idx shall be 1.74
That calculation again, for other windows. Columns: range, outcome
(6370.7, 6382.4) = 2.12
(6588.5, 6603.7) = 1.75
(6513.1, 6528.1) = 1.78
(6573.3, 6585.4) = 1.74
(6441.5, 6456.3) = 1.95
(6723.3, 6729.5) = 1.65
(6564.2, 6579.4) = 1.75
